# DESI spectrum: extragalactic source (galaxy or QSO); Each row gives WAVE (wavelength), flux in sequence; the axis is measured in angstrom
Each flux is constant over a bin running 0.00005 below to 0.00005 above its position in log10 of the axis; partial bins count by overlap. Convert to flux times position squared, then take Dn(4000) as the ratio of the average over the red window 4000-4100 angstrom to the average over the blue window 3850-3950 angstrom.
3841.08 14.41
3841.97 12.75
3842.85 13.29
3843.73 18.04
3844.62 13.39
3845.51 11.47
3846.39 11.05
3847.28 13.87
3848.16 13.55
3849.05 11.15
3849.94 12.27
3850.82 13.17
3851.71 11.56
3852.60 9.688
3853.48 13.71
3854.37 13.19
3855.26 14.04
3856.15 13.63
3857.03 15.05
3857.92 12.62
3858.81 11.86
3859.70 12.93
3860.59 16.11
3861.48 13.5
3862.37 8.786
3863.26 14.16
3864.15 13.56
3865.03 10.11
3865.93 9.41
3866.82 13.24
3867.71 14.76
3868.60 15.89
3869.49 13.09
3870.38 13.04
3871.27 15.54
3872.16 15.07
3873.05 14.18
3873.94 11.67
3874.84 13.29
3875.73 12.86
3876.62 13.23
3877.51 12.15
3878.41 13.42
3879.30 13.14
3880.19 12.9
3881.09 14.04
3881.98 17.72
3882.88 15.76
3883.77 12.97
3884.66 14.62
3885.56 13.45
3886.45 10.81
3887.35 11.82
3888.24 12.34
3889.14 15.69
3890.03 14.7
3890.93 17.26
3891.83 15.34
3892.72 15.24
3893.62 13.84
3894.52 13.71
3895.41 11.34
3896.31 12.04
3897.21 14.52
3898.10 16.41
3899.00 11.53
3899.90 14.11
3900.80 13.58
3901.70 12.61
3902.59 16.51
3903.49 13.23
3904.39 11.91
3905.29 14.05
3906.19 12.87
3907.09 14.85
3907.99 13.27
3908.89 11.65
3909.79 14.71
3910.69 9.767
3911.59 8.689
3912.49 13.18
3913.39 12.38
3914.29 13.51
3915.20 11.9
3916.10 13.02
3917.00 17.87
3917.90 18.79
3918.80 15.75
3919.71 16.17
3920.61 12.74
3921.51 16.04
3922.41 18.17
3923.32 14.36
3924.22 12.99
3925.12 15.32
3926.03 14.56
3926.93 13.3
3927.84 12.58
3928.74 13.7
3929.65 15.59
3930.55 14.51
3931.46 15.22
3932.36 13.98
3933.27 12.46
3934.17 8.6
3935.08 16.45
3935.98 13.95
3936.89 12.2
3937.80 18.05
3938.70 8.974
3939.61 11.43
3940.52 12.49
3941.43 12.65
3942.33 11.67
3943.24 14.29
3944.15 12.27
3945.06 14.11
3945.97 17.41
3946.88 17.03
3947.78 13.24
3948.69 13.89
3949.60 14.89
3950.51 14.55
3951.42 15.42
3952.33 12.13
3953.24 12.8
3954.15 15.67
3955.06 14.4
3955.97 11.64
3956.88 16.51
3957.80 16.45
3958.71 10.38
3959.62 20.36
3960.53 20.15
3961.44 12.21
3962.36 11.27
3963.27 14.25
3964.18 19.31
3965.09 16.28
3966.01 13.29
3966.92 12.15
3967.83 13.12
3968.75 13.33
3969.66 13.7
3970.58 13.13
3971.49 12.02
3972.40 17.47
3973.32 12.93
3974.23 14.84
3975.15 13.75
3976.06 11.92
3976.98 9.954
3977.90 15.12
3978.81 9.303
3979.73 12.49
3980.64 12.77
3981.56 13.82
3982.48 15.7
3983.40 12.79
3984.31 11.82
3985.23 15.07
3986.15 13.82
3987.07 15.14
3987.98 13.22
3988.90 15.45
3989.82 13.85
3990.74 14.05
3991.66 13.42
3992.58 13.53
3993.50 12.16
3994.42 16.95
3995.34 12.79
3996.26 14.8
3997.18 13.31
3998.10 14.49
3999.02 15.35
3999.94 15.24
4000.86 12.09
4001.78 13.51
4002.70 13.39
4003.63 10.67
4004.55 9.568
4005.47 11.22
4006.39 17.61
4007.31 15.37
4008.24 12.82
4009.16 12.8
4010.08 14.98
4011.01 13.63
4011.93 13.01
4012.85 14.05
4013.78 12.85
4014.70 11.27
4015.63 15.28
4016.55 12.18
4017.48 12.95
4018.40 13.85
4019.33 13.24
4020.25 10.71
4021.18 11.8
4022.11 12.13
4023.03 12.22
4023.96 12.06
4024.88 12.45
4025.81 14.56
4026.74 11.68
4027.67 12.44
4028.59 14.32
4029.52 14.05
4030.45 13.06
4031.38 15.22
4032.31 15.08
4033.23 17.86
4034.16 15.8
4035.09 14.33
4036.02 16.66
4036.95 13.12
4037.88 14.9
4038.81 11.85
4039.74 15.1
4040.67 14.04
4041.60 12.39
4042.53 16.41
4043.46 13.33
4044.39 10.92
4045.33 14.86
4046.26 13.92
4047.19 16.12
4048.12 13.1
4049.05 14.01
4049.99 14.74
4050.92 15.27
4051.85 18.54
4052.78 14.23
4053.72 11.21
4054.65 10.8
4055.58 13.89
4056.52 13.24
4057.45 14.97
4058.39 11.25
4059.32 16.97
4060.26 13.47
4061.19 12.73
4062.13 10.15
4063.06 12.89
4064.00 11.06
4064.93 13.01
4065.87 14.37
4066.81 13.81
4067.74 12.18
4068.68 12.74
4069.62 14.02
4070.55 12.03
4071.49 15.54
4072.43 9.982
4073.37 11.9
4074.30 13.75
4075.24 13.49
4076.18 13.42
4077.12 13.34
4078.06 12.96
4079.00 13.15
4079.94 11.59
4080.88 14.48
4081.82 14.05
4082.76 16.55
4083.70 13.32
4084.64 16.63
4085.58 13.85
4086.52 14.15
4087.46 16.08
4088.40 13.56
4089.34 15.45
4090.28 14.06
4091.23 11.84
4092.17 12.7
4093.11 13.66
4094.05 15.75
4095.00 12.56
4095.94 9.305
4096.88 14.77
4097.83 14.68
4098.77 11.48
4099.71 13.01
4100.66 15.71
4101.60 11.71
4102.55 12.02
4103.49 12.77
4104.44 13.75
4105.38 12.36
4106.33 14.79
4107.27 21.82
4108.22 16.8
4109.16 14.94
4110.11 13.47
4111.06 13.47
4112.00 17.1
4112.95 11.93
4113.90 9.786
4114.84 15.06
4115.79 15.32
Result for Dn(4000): 1.1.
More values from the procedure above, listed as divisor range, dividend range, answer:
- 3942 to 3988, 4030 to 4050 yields 1.06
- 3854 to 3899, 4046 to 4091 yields 1.11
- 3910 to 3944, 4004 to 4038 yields 1.04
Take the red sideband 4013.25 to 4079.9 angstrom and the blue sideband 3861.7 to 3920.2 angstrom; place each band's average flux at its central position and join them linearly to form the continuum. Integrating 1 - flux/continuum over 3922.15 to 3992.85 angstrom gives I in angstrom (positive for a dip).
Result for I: -2.0 angstrom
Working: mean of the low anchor 13.6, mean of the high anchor 13.5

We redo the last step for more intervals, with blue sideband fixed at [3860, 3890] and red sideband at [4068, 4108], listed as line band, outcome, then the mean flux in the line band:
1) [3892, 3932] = -1.34 angstrom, 13.9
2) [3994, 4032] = 0.78 angstrom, 13.3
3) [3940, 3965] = -1.84 angstrom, 14.5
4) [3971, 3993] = 0.08 angstrom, 13.5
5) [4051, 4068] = 0.42 angstrom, 13.3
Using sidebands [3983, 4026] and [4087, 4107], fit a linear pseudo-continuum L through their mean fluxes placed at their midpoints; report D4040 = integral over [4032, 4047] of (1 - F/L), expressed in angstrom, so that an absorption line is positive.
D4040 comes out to -1.1 angstrom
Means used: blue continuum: 13.4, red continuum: 13.5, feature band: 14.4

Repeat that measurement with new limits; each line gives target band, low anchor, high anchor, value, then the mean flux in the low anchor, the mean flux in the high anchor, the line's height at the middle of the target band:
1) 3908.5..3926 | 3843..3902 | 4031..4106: -0.8 angstrom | 13.4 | 13.7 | 13.5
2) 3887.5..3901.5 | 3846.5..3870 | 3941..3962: -0.6 angstrom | 12.9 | 14.5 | 13.5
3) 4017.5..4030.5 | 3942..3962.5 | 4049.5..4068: 1.0 angstrom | 14.5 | 13.5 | 13.8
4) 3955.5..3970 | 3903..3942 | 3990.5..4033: -1.2 angstrom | 13.7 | 13.4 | 13.5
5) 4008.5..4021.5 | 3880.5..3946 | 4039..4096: 0.6 angstrom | 13.8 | 13.6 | 13.7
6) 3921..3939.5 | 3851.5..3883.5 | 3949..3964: 0.3 angstrom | 13.3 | 14.6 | 14.3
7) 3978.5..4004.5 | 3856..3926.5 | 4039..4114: 0.3 angstrom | 13.7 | 13.7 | 13.7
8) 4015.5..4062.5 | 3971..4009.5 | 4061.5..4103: -1.0 angstrom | 13.5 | 13.3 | 13.4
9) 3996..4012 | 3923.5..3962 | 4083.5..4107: 0.4 angstrom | 14.1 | 13.7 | 13.9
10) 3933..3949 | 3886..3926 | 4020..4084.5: 0.5 angstrom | 13.9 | 13.6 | 13.8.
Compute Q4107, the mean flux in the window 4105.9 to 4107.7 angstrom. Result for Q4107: 18.4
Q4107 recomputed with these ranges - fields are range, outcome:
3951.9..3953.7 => 12.5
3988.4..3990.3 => 14.6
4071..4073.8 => 12.4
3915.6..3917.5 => 15.5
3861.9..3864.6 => 12.2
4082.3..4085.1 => 15.5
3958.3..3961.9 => 15.9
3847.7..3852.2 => 12.3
